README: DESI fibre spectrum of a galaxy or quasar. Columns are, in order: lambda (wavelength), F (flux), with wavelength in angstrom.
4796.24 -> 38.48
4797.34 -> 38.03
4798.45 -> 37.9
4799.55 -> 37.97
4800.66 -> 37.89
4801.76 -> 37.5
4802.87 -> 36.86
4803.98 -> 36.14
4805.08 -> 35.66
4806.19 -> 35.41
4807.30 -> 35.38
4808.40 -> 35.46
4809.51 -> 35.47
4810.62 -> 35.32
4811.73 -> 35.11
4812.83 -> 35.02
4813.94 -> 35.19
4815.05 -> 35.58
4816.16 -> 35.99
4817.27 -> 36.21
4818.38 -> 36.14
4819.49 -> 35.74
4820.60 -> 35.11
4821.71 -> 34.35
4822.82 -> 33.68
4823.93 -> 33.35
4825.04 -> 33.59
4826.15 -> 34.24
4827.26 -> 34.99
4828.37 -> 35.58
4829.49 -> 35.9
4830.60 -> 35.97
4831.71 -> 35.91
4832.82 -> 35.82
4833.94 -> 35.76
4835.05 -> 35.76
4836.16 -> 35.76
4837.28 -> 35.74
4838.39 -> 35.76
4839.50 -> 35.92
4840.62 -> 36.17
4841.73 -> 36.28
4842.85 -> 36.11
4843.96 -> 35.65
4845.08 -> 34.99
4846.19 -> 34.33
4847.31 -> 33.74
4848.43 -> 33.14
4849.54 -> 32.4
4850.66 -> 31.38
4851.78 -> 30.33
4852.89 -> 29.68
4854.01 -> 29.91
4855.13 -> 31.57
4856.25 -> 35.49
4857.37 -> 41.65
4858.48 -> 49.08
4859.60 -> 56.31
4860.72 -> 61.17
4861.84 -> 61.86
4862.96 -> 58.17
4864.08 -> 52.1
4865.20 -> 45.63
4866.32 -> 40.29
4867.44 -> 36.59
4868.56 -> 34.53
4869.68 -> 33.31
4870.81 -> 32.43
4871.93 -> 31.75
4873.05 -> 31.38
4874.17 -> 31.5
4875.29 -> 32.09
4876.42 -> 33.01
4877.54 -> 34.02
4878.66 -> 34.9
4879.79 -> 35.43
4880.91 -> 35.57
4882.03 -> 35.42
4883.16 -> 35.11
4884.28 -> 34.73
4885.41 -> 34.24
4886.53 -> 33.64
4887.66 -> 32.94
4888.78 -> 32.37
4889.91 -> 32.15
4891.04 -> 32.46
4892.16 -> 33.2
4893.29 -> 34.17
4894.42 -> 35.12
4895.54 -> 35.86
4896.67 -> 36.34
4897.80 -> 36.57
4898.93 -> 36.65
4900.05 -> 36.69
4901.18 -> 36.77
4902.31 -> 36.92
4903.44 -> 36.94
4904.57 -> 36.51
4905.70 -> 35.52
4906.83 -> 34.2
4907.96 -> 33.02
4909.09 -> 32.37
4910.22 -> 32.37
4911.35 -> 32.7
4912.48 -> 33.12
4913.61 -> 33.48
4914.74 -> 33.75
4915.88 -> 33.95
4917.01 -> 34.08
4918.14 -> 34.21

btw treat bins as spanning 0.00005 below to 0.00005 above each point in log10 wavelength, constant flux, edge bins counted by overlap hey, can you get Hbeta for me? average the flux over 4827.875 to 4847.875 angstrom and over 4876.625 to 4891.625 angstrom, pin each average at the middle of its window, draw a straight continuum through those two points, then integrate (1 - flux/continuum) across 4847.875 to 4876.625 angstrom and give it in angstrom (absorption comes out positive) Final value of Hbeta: -3.63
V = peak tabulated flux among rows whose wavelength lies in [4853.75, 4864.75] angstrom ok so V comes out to 61.86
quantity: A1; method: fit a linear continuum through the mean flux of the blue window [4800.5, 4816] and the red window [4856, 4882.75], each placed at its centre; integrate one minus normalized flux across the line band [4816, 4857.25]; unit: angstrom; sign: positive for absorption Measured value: 3.66 angstrom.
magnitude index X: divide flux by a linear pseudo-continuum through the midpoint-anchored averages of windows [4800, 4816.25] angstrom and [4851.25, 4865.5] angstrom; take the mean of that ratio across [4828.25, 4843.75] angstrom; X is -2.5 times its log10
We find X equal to 0.14 mag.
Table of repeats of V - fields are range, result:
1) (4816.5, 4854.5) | 36.28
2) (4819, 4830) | 35.9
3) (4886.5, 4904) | 36.94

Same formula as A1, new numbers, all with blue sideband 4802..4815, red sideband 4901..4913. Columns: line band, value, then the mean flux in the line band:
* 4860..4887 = -3.0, 38.8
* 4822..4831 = 0.2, 34.6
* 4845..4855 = 0.9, 32.1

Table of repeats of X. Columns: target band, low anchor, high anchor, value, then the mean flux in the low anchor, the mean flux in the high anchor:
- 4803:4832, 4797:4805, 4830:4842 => 0.04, 37.3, 35.9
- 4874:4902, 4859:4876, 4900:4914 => 0.11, 42.5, 34.6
